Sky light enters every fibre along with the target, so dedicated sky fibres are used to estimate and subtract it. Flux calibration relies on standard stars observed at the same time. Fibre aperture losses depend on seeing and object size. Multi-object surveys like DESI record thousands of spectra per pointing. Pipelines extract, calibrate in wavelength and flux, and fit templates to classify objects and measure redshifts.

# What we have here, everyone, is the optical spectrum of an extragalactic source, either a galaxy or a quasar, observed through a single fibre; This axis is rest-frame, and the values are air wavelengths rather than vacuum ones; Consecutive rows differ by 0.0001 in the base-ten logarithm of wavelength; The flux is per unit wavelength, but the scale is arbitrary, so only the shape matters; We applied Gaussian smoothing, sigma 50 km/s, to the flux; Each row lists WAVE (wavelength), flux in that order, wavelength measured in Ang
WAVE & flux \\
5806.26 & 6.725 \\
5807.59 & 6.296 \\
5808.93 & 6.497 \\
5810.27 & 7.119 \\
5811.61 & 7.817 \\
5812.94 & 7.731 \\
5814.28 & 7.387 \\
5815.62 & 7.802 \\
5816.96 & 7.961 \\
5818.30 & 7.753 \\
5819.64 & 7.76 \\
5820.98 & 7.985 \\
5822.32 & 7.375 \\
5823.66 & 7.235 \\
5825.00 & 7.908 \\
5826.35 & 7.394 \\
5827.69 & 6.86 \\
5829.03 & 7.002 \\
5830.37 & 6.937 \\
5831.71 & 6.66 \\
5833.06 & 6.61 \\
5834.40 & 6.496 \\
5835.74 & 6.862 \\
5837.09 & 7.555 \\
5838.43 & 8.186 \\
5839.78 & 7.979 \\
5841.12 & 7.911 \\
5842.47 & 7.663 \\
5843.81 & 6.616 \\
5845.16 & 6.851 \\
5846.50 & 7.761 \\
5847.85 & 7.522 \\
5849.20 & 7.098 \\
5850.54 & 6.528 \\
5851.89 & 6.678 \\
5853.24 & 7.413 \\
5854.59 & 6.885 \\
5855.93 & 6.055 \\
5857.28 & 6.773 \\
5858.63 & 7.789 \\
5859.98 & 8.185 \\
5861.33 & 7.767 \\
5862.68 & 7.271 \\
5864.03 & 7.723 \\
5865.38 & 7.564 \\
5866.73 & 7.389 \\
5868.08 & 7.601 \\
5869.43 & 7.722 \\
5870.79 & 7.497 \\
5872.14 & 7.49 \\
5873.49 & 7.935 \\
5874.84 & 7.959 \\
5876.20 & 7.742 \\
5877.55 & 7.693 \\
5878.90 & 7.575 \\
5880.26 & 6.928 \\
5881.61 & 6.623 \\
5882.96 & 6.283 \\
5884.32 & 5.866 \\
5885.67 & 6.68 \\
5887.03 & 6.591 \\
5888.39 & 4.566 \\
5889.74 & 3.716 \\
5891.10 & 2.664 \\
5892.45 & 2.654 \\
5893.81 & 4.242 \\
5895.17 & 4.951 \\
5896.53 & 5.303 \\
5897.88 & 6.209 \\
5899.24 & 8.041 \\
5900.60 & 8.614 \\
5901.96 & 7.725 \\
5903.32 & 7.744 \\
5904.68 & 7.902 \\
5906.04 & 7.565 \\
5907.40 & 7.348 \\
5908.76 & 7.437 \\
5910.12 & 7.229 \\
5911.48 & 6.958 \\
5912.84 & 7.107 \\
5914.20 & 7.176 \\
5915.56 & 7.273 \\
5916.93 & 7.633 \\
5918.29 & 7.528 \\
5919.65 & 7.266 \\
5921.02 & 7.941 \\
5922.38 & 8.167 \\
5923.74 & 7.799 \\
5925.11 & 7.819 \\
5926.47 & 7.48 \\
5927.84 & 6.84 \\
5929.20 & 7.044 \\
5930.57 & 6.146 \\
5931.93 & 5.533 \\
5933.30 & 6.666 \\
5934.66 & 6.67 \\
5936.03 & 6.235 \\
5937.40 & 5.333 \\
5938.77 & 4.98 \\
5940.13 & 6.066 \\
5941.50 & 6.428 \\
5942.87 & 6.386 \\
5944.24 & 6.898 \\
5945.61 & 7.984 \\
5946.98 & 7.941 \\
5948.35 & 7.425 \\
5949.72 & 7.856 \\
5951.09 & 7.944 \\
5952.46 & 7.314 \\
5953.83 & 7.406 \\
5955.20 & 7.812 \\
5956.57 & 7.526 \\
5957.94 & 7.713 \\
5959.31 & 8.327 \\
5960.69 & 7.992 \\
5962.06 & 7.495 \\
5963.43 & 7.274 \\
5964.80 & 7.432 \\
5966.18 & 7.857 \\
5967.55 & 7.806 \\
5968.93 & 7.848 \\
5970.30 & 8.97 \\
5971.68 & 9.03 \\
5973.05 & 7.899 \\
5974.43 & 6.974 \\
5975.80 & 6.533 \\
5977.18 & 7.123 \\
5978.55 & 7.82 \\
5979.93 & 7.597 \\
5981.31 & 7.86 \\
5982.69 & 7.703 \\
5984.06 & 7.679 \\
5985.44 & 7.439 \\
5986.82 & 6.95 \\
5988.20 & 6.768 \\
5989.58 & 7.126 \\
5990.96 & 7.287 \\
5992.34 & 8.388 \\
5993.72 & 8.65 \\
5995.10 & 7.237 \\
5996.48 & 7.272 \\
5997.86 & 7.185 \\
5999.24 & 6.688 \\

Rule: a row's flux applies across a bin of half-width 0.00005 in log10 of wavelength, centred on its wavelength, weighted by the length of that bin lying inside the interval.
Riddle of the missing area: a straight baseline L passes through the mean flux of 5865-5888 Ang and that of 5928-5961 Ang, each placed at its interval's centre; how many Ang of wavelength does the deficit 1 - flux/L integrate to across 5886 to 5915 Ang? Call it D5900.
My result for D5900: 3.39 Ang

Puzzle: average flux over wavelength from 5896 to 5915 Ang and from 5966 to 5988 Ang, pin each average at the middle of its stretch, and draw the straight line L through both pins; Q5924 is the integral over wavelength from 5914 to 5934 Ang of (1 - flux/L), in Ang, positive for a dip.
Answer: 0.5 Ang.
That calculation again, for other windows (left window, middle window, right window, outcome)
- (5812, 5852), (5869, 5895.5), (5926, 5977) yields 4.09 Ang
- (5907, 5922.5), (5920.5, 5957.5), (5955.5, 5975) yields 2.91 Ang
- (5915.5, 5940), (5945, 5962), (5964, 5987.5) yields -1.05 Ang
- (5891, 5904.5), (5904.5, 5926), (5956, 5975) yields -3.29 Ang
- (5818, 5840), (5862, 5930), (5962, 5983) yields 5.19 Ang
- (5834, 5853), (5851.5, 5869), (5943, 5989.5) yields -0.01 Ang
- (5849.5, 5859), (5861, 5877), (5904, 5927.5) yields -1.43 Ang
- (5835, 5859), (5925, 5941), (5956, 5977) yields 2.65 Ang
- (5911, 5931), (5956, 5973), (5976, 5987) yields -1.09 Ang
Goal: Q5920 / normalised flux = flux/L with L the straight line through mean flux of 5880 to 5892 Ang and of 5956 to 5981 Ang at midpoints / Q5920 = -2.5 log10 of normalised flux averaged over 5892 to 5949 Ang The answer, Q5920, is -0.08 mag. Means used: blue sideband 5.45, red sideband 7.74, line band 6.87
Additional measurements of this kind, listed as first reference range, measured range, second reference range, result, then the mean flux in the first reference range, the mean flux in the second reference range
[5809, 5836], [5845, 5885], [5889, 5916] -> -0.07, 7.32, 6.38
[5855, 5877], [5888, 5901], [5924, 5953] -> 0.39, 7.52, 6.82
